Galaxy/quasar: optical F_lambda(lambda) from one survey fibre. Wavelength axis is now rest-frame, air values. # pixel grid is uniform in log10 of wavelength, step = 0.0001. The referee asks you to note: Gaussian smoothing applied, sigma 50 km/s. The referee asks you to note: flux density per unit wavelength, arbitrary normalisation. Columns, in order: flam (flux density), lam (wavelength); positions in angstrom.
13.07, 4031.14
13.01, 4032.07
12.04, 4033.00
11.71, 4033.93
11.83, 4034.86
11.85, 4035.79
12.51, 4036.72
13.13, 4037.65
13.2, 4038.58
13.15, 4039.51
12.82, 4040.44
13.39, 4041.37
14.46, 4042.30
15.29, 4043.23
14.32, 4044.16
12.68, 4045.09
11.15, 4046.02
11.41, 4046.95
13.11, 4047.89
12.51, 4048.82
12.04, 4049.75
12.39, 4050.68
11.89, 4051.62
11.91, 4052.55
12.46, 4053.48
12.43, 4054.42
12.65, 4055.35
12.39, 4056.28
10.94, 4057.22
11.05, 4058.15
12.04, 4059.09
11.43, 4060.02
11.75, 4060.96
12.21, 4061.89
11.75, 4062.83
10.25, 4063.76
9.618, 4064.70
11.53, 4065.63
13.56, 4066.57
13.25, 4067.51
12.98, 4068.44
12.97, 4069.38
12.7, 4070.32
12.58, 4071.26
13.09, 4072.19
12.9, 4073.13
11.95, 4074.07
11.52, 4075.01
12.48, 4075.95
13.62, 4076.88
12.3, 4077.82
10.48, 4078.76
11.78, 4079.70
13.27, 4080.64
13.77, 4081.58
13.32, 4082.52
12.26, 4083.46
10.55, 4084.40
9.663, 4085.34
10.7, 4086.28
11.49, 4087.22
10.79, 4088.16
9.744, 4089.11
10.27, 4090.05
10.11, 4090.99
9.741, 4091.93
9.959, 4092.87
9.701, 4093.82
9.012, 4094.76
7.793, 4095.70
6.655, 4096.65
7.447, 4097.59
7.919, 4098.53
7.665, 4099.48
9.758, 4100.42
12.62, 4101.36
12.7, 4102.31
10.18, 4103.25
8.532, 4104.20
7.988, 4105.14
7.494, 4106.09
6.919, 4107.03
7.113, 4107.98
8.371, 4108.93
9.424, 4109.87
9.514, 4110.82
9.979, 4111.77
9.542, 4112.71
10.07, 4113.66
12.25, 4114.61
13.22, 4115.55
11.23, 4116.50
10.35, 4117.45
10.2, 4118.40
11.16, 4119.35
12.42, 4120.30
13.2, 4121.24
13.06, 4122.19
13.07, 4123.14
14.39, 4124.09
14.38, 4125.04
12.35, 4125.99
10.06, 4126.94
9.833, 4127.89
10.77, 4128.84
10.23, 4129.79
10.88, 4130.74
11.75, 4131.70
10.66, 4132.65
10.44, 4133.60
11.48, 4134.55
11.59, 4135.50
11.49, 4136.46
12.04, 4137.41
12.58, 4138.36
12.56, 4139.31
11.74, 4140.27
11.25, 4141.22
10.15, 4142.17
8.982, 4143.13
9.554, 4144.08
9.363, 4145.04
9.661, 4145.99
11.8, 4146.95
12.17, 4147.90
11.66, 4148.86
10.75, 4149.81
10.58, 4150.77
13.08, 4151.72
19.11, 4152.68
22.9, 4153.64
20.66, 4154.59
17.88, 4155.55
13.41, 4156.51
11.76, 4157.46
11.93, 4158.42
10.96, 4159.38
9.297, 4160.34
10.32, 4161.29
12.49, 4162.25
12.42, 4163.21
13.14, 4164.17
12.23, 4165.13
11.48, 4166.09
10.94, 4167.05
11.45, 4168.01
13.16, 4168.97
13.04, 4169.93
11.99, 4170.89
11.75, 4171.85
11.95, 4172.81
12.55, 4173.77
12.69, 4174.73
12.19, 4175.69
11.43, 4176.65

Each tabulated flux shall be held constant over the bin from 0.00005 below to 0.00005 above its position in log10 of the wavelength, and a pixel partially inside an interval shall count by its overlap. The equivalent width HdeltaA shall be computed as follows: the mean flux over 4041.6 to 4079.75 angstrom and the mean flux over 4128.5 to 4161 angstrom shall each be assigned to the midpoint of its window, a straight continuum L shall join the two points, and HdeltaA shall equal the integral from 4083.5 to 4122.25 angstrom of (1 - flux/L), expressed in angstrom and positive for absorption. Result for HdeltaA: 7.4 angstrom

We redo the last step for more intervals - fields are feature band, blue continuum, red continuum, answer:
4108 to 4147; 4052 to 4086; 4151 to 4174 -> 5.33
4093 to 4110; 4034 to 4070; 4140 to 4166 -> 5.06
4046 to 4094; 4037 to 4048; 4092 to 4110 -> -3.17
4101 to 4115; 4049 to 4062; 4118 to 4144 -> 2.65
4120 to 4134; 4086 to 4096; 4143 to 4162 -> -0.23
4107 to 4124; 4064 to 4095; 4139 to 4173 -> 1.72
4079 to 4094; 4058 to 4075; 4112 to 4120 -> 0.74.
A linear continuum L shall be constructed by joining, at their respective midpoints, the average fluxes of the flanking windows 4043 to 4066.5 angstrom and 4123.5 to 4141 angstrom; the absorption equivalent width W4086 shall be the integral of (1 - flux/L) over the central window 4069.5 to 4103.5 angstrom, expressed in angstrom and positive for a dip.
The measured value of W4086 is 2.7 angstrom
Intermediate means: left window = 12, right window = 11.6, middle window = 10.9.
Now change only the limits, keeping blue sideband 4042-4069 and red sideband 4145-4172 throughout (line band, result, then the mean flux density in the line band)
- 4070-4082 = -0.1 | 12.5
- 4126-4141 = 1.7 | 11.2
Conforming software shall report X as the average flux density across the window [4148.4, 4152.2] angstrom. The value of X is 11.5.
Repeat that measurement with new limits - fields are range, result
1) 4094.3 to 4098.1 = 7.73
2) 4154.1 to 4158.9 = 15.2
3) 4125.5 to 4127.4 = 11.2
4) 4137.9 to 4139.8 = 12.5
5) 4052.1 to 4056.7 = 12.4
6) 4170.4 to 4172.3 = 11.9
